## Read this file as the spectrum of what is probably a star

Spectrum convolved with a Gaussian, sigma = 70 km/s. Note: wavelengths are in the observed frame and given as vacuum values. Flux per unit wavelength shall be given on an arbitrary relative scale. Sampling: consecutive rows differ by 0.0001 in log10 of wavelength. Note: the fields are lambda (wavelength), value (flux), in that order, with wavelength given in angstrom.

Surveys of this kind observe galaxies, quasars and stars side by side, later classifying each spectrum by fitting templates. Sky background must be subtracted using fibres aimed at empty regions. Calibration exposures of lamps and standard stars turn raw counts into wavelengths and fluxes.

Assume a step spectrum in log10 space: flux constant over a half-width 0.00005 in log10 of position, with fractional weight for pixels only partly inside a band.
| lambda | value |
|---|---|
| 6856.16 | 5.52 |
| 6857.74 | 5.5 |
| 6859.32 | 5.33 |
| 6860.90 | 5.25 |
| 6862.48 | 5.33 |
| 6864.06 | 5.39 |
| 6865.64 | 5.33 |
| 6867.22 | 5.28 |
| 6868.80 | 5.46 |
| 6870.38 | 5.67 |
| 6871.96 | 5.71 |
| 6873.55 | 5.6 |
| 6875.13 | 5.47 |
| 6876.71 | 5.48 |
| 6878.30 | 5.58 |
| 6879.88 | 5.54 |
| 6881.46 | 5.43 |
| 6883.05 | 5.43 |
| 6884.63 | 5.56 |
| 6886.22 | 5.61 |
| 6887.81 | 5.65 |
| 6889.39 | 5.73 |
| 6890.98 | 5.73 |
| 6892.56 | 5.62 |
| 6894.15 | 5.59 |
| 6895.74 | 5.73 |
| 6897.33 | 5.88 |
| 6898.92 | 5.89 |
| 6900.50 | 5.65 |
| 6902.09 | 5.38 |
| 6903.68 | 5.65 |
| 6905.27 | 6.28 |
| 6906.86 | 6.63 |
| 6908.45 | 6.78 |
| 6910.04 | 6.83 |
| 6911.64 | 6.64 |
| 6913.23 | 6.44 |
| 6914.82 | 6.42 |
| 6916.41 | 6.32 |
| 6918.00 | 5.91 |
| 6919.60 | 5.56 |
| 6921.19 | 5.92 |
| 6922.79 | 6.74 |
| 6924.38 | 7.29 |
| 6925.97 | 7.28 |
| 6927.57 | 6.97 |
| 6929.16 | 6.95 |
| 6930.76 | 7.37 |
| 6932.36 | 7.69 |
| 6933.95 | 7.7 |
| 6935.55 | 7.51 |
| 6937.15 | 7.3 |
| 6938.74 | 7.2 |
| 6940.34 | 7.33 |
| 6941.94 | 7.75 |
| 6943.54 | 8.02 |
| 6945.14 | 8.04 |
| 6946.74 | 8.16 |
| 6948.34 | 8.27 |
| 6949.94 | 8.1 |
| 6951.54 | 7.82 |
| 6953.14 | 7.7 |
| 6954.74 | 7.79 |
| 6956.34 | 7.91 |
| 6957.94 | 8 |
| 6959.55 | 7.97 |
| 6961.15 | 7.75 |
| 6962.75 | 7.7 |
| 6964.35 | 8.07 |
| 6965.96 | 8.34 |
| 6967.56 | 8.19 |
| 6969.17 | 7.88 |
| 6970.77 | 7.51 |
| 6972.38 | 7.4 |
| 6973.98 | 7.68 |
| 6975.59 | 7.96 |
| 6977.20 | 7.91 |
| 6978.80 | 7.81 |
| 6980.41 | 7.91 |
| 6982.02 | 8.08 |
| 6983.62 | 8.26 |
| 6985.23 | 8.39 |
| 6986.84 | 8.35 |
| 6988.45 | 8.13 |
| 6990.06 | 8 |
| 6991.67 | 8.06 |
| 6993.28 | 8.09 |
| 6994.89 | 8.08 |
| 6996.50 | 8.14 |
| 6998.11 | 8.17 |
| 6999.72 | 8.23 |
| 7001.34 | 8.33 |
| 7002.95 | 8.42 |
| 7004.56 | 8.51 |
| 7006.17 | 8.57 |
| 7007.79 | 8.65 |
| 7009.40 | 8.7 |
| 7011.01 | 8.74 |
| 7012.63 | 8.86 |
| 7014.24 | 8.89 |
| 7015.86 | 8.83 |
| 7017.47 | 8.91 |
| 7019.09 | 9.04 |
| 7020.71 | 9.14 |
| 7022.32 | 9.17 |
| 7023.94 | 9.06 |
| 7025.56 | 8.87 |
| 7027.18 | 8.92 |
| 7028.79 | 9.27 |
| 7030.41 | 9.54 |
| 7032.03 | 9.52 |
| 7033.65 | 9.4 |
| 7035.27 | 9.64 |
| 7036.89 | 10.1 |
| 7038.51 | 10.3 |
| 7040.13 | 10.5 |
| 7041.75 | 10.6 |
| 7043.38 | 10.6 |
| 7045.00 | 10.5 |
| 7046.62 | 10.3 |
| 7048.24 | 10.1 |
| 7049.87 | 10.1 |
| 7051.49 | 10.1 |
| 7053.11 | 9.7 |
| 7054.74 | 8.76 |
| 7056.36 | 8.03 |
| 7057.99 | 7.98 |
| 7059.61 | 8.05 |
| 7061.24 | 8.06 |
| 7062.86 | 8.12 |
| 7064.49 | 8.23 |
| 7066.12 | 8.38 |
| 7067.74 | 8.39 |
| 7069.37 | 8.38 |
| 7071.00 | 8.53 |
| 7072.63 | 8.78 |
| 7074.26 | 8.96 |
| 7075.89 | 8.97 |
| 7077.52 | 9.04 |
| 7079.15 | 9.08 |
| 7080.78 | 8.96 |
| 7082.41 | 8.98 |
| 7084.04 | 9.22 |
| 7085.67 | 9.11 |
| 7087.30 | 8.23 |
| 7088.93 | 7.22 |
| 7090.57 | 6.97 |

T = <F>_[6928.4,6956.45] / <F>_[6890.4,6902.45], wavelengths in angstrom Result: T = 1.35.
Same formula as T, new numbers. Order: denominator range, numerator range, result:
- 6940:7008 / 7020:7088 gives 1.14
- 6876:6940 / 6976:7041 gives 1.39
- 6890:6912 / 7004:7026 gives 1.47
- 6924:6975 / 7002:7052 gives 1.22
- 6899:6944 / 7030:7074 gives 1.37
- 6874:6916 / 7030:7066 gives 1.61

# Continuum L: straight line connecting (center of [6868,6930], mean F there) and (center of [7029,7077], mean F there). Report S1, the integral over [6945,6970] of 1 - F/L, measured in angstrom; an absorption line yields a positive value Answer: -2.6 angstrom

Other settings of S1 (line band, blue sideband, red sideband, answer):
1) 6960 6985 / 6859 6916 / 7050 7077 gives -2.7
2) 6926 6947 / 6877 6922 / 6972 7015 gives -2.1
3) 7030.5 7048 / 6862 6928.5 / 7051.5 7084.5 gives -4.1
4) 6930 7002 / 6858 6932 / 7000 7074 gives -3.9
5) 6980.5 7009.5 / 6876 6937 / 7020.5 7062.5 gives 0.3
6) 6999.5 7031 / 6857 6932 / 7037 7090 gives -2.5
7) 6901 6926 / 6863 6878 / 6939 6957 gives 1.7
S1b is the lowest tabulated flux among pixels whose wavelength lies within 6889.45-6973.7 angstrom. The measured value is 5.38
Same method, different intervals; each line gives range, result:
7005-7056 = 8.57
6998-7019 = 8.17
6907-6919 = 5.91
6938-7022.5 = 7.2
